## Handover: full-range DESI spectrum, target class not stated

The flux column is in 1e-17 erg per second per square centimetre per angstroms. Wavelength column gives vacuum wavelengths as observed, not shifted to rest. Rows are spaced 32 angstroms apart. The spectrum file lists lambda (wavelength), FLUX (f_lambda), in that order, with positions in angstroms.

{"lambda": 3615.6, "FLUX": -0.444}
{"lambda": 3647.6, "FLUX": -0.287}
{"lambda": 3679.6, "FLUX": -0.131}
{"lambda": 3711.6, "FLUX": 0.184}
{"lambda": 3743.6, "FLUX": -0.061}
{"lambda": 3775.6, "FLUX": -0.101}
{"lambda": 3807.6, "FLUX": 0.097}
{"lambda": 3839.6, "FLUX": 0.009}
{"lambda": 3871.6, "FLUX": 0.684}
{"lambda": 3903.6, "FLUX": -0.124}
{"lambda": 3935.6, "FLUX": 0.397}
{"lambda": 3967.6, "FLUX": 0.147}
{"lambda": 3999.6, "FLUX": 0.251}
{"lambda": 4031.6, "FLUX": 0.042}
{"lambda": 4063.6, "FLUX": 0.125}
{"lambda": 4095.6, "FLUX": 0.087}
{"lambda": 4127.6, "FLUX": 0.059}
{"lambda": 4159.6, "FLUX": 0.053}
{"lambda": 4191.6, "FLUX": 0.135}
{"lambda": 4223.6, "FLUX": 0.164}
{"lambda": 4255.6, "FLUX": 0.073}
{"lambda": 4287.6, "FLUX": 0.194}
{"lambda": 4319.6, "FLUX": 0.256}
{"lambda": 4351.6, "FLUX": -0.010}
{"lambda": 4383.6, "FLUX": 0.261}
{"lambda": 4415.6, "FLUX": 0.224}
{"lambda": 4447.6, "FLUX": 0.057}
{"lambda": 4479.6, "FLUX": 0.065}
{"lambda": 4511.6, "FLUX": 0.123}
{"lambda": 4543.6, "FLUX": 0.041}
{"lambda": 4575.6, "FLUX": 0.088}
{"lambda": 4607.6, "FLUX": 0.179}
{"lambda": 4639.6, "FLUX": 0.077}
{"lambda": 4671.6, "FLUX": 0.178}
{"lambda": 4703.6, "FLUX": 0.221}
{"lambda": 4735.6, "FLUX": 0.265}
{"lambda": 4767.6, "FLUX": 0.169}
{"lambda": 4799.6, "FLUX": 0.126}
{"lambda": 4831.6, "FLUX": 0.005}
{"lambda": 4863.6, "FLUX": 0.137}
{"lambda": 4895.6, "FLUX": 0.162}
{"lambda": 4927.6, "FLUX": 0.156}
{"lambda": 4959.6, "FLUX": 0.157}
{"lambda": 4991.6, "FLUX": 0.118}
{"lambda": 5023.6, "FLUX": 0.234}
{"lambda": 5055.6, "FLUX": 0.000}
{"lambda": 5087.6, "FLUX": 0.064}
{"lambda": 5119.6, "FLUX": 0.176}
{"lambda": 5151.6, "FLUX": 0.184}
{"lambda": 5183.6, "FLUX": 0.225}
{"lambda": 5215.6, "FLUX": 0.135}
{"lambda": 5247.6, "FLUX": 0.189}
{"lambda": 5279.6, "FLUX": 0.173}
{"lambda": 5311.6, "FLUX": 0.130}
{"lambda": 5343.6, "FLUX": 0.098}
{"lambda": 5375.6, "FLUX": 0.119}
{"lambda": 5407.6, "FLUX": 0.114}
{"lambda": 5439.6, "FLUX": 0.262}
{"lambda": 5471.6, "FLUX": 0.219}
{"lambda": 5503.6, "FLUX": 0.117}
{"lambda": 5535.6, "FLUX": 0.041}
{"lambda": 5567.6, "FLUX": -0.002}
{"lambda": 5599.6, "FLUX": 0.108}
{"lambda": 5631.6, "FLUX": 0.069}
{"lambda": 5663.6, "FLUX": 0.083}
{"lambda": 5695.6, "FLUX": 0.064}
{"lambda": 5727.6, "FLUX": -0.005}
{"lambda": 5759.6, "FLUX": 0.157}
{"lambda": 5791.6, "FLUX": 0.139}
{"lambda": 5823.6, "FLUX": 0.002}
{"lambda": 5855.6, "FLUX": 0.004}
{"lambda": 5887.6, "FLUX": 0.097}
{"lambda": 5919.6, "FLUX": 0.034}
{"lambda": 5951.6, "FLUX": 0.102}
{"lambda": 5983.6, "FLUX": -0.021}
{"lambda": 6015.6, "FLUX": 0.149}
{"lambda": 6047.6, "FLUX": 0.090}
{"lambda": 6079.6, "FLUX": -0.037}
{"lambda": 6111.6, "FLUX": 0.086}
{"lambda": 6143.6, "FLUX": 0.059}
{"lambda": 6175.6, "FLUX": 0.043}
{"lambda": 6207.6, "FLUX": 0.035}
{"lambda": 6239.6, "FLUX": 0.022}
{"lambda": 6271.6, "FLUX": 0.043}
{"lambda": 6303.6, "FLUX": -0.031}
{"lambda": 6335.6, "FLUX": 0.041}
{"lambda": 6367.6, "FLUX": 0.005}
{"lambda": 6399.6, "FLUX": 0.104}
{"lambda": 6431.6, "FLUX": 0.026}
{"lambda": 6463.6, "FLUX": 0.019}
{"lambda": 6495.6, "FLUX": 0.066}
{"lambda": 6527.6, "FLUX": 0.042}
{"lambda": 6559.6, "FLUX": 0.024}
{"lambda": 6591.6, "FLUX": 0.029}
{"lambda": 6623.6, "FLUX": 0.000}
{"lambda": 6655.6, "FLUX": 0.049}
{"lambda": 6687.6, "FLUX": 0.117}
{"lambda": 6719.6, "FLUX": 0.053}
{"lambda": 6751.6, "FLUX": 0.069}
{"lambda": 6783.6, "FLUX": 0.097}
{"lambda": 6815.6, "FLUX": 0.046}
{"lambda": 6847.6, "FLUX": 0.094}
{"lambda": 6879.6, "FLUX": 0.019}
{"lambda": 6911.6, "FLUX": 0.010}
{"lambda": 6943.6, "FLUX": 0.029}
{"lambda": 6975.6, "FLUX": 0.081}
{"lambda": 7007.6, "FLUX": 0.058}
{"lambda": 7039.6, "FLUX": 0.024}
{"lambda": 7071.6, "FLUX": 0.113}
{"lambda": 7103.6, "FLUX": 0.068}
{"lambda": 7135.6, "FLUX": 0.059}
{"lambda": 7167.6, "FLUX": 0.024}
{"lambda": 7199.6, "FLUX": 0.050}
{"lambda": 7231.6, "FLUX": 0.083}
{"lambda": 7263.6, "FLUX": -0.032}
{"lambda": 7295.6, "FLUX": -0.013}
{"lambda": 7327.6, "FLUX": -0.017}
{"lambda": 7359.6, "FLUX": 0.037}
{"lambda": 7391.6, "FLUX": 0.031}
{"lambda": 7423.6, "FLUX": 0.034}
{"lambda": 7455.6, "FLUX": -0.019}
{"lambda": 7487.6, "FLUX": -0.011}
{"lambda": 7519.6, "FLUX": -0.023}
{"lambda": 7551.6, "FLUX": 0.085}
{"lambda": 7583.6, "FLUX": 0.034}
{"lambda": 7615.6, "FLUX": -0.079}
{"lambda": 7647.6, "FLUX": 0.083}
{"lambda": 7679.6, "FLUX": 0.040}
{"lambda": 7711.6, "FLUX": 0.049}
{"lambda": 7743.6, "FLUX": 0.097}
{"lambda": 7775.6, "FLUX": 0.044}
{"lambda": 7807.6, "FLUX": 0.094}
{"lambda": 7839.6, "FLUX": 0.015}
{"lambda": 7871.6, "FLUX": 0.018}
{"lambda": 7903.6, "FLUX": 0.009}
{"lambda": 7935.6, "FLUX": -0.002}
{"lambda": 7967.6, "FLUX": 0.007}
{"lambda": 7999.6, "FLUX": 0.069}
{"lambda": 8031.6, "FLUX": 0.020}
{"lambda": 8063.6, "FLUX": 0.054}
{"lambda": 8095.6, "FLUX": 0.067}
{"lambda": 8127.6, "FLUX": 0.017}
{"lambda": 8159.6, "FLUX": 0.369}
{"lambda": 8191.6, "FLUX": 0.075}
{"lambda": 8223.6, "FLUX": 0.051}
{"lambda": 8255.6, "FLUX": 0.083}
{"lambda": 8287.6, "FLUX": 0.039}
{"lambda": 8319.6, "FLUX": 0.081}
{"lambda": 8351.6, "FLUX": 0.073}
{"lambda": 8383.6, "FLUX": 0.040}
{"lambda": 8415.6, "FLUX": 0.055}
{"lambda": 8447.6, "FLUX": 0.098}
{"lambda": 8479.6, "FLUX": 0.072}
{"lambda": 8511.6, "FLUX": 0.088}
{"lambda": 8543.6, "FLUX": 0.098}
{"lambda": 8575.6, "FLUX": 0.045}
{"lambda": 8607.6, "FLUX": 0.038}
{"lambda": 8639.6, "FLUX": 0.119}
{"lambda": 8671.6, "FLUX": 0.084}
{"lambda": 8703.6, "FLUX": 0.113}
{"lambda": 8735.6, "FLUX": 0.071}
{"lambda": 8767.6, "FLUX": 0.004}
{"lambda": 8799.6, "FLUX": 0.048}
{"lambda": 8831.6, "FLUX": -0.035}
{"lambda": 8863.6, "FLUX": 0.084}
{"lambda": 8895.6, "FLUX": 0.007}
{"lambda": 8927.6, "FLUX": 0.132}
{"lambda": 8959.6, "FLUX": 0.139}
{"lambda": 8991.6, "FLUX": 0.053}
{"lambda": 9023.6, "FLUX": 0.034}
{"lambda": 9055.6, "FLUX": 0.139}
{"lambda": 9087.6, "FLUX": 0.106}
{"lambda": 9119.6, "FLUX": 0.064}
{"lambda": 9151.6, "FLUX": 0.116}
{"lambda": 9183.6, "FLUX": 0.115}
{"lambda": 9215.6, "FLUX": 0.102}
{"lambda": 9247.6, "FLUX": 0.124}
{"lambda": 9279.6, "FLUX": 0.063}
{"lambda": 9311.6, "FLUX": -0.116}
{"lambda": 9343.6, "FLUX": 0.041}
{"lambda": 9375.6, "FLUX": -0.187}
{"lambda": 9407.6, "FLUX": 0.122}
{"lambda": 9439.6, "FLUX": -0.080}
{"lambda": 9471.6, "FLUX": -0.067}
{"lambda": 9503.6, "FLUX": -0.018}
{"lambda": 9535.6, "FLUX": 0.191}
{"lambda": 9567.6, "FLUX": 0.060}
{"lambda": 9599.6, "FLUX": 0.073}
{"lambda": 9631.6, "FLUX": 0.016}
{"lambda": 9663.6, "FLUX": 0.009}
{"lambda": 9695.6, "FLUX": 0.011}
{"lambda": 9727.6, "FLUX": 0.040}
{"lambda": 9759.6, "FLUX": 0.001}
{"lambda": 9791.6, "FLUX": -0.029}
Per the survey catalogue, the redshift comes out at 1.190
